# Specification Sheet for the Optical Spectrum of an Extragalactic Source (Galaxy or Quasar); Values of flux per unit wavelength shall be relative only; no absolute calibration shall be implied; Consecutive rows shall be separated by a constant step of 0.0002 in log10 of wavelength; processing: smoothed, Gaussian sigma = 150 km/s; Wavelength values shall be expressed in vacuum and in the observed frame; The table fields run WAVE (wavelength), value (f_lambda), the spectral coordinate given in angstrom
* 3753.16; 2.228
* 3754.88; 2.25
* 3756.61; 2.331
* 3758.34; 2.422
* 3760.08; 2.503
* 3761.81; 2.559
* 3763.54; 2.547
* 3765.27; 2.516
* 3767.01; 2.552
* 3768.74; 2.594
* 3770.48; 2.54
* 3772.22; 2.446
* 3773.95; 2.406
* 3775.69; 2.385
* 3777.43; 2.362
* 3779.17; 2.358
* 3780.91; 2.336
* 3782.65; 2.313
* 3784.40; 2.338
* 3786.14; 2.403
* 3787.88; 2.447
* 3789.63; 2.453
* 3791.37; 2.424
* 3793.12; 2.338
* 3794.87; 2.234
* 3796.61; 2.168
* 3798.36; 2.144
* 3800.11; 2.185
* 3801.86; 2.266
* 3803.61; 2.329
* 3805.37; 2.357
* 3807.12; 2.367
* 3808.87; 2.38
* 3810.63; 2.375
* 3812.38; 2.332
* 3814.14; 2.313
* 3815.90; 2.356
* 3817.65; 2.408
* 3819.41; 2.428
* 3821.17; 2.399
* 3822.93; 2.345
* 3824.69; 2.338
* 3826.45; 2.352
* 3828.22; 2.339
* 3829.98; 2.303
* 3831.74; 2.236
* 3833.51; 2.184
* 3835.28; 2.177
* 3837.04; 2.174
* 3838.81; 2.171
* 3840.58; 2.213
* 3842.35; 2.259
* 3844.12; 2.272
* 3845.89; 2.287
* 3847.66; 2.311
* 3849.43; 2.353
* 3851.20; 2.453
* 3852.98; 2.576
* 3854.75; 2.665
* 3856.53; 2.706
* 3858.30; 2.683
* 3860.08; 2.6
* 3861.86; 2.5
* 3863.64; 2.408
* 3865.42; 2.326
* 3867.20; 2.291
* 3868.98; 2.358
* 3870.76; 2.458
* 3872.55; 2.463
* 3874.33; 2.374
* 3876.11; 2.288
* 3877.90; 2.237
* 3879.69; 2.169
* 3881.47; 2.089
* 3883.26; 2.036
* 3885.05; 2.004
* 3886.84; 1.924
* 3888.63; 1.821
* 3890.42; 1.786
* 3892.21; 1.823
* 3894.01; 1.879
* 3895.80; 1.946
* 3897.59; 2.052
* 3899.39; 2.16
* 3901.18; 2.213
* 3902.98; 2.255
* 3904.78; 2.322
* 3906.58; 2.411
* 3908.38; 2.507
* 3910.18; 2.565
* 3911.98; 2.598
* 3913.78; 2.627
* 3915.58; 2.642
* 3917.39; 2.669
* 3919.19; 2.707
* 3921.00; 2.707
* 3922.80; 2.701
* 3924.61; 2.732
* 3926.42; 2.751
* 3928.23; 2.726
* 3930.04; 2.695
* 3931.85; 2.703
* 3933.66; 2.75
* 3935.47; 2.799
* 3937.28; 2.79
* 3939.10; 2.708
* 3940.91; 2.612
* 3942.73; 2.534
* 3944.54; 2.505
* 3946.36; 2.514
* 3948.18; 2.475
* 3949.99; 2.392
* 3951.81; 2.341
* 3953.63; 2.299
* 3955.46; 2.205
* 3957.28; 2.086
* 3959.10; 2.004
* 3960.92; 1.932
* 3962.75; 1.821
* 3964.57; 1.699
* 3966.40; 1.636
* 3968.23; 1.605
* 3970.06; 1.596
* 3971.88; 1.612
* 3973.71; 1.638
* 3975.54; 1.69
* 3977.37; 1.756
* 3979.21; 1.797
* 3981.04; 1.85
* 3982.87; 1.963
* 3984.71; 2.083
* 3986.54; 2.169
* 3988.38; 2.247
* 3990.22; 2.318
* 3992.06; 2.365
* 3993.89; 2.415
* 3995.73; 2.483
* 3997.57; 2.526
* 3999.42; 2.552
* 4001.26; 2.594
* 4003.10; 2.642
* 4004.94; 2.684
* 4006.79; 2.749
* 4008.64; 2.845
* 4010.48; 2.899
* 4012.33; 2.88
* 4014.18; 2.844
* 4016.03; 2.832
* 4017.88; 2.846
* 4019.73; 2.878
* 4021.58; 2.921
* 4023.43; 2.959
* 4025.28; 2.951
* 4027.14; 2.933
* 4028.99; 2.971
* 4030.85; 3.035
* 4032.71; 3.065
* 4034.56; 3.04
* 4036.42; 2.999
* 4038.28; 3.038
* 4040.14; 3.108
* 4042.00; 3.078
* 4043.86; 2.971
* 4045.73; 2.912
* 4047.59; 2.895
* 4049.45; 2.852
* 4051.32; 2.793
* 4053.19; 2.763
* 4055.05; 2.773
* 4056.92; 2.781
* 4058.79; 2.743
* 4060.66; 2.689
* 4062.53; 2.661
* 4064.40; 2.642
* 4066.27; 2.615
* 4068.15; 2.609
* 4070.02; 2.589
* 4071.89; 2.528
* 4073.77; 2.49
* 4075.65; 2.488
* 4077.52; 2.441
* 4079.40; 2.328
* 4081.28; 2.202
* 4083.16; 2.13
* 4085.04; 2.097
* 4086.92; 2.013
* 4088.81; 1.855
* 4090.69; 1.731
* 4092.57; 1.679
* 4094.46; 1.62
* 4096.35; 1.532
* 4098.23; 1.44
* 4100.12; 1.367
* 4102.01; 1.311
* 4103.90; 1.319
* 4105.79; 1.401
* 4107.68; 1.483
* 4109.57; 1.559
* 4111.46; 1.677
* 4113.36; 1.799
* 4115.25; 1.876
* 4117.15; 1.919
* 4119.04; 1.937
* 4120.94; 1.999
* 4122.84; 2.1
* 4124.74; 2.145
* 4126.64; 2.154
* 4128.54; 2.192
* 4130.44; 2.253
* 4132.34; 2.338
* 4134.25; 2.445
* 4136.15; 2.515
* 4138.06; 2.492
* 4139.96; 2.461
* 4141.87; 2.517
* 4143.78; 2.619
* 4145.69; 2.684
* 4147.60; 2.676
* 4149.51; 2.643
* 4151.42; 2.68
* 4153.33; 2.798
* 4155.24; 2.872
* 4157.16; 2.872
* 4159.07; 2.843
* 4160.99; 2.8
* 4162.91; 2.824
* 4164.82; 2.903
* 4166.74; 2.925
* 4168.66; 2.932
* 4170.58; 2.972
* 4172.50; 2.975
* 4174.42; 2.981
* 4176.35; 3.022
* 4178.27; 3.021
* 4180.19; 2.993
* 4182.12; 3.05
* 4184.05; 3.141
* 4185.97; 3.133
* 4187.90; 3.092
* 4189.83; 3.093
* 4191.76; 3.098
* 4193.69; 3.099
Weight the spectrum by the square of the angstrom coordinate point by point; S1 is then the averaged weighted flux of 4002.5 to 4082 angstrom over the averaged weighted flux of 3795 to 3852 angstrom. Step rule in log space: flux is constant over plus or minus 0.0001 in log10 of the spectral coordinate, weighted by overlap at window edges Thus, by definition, 1.4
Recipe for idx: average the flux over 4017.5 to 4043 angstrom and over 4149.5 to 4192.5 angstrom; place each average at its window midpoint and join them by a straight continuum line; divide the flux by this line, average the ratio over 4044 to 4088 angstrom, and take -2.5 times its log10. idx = 0.16 mag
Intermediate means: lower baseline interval 2.99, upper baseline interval 2.95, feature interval 2.57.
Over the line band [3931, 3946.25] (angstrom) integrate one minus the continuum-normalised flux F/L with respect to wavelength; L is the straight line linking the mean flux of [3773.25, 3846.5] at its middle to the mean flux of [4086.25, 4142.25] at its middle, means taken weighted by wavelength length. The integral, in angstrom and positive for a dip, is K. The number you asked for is -3.8 angstrom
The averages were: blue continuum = 2.32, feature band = 2.67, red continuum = 1.9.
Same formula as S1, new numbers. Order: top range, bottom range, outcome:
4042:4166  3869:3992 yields 1.13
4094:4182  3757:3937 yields 1.14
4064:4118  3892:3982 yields 0.92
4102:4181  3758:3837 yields 1.22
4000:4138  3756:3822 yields 1.16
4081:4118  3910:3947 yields 0.69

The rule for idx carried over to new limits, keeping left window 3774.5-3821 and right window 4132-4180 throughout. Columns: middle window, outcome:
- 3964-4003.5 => 0.240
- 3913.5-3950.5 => -0.067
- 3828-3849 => 0.068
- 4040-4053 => -0.113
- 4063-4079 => 0.048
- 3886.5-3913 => 0.142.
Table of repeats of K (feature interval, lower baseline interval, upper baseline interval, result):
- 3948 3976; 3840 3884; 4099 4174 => 5.1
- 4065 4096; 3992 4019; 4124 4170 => 5.2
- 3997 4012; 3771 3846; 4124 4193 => -0.8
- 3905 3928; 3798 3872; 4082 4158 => -3.5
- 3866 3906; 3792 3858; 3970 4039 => 4.3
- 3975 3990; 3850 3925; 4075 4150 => 1.7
